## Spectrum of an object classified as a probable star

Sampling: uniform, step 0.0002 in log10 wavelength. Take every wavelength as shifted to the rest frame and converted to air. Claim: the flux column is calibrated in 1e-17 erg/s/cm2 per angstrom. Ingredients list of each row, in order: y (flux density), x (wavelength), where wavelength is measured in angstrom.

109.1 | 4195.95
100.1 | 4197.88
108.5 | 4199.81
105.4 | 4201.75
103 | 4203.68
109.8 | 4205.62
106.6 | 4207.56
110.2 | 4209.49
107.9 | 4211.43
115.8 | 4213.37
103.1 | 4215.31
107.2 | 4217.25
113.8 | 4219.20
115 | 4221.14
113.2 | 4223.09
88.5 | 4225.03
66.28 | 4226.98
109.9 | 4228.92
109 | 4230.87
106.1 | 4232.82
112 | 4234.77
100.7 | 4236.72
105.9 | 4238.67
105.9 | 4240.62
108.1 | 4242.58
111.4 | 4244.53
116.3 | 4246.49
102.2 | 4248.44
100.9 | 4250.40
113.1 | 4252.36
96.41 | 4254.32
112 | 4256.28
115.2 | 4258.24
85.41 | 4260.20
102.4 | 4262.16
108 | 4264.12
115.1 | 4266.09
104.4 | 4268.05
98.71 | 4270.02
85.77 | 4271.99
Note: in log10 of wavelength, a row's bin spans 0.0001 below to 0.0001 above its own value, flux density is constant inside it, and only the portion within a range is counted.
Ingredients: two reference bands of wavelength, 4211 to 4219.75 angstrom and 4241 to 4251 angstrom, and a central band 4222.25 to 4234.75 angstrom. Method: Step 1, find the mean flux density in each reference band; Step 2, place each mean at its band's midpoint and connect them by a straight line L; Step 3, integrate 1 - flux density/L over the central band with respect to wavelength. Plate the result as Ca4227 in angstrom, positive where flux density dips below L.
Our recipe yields 1.0 angstrom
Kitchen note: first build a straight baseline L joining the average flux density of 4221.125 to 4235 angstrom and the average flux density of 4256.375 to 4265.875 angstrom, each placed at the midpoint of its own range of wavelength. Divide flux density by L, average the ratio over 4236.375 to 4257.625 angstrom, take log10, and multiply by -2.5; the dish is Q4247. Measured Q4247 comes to -0.04 mag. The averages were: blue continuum 101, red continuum 105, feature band 107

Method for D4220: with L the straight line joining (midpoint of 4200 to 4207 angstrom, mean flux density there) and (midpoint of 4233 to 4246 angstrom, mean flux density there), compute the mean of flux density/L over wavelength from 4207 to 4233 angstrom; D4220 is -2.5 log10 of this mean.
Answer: 0.02 mag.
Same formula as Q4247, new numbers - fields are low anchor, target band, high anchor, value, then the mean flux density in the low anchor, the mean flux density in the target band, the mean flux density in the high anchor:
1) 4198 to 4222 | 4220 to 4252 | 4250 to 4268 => 0.02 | 109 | 105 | 106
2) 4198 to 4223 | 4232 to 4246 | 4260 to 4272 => -0.02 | 109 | 107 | 102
